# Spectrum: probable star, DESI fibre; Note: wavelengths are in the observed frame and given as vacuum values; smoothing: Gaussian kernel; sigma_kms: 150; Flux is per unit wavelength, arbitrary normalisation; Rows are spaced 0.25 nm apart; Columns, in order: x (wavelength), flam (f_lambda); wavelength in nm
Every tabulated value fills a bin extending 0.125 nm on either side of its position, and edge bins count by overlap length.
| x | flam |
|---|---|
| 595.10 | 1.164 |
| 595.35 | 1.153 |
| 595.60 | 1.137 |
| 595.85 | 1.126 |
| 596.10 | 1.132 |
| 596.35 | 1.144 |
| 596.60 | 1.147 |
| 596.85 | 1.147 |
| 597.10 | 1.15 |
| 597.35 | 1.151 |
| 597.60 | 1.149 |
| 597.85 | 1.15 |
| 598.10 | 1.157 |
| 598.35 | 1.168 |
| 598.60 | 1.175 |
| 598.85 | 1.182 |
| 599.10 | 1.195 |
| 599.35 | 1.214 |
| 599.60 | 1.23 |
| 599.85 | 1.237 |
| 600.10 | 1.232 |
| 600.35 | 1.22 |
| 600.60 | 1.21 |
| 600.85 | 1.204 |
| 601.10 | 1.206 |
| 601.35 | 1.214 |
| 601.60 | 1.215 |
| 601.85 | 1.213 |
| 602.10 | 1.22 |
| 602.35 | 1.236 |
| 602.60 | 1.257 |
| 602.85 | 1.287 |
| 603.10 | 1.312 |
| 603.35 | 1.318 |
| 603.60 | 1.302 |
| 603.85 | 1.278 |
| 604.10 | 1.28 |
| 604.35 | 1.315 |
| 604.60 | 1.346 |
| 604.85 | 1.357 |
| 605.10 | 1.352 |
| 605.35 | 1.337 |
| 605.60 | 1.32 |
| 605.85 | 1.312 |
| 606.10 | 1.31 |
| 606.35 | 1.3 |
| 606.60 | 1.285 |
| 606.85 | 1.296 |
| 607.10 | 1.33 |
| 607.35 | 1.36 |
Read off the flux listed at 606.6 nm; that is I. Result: 1.285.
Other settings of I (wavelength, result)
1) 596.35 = 1.144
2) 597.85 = 1.15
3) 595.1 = 1.164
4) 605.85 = 1.312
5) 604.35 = 1.315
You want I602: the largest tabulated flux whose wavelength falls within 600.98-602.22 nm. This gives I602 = 1.22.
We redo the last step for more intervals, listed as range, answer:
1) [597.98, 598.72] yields 1.175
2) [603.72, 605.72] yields 1.357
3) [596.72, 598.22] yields 1.157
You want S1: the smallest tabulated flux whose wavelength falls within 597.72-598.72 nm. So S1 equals 1.15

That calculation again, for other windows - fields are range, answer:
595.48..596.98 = 1.126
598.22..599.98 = 1.168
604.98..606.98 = 1.285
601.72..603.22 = 1.213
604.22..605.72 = 1.315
